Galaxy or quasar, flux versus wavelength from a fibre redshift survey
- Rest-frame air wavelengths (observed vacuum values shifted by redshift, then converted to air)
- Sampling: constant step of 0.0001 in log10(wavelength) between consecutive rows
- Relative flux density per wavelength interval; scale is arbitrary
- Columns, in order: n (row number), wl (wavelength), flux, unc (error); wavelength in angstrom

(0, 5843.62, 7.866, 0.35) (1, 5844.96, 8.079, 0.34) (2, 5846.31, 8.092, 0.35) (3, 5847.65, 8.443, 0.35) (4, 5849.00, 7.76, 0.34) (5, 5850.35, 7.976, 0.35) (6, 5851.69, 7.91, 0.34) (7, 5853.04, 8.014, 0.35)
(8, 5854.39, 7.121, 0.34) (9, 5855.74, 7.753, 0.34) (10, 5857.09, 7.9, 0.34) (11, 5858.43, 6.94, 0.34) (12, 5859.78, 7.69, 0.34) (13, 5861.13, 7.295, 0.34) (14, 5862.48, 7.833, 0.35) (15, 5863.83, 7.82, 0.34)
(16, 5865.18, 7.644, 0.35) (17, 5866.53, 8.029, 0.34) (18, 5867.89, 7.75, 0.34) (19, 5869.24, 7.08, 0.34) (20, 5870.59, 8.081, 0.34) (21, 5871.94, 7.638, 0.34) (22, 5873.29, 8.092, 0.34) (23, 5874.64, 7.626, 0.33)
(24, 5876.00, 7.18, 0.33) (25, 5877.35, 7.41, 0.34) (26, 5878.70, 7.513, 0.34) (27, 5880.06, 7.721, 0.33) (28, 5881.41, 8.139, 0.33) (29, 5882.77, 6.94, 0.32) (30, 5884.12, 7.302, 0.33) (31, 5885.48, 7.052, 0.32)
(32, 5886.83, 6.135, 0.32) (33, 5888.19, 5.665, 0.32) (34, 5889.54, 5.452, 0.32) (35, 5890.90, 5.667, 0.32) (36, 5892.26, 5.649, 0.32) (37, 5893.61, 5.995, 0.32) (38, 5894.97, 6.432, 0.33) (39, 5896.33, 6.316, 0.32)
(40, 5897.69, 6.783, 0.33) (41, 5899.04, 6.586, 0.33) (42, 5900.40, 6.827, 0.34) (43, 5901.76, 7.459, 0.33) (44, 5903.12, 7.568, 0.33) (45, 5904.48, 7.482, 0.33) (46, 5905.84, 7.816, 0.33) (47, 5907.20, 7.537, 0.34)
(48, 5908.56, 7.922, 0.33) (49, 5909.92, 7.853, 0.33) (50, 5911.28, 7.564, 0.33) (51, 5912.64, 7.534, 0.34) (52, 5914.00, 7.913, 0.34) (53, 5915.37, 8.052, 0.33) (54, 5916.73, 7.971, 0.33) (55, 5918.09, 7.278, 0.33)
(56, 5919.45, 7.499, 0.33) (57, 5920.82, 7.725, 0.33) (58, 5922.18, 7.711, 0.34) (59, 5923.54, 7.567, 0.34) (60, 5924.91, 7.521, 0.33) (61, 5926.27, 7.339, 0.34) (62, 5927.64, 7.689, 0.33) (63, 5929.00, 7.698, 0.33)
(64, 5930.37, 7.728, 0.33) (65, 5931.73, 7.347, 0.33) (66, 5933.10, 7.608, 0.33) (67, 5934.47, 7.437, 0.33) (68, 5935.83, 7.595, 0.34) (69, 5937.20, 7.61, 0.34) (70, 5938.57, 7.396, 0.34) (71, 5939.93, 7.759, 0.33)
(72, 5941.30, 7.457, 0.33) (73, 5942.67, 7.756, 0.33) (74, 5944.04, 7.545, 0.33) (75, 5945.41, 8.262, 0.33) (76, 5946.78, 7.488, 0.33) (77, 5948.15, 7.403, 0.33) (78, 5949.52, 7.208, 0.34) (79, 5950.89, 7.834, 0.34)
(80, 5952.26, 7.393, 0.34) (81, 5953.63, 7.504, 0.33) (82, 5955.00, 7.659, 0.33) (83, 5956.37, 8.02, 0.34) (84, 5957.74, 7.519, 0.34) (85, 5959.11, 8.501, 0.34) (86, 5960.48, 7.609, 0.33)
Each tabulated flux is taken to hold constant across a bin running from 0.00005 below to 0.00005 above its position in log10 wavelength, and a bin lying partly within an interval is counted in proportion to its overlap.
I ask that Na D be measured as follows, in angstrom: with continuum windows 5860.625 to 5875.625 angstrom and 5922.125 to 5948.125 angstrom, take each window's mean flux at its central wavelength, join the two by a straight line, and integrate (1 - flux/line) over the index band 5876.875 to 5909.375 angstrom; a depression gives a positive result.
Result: 3.29 angstrom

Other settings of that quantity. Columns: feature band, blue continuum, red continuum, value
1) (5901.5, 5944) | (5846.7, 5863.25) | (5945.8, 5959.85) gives 0.34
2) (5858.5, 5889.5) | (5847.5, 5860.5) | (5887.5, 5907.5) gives -0.76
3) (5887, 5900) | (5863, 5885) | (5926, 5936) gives 2.60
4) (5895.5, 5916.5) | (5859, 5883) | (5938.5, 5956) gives 0.57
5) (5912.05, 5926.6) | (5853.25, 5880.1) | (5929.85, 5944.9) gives -0.14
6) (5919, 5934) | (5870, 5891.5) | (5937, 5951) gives -0.25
